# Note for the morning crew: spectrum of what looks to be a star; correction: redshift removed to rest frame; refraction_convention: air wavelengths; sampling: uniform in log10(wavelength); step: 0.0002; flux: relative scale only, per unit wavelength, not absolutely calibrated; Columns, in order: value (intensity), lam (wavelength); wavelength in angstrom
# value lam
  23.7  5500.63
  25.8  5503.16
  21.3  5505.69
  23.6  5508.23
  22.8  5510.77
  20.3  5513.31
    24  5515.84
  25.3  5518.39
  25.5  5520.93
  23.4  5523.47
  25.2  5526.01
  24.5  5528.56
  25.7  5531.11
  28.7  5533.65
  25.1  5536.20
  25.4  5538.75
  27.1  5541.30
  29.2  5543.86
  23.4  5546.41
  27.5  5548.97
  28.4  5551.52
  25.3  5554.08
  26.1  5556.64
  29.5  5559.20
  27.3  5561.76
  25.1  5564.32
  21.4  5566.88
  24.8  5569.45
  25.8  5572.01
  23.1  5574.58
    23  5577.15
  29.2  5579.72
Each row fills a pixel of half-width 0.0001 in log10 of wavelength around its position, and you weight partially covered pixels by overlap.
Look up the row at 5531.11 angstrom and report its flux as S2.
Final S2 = 25.7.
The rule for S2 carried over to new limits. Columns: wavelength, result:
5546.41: 23.4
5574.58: 23.1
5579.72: 29.2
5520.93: 25.5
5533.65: 28.7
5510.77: 22.8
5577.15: 23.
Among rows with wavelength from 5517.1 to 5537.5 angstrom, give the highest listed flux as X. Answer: 28.7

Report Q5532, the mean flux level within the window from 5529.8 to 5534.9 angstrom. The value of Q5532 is 27.2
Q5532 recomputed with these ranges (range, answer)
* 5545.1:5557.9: 26.1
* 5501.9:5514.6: 22.8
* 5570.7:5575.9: 24.4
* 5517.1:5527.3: 24.8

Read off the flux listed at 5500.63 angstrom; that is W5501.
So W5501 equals 23.7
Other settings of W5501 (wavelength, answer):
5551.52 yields 28.4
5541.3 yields 27.1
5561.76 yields 27.3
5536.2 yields 25.1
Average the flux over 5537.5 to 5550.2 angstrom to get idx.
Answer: 26.5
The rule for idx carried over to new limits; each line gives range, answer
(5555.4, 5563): 27.6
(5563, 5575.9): 24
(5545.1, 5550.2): 25.5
